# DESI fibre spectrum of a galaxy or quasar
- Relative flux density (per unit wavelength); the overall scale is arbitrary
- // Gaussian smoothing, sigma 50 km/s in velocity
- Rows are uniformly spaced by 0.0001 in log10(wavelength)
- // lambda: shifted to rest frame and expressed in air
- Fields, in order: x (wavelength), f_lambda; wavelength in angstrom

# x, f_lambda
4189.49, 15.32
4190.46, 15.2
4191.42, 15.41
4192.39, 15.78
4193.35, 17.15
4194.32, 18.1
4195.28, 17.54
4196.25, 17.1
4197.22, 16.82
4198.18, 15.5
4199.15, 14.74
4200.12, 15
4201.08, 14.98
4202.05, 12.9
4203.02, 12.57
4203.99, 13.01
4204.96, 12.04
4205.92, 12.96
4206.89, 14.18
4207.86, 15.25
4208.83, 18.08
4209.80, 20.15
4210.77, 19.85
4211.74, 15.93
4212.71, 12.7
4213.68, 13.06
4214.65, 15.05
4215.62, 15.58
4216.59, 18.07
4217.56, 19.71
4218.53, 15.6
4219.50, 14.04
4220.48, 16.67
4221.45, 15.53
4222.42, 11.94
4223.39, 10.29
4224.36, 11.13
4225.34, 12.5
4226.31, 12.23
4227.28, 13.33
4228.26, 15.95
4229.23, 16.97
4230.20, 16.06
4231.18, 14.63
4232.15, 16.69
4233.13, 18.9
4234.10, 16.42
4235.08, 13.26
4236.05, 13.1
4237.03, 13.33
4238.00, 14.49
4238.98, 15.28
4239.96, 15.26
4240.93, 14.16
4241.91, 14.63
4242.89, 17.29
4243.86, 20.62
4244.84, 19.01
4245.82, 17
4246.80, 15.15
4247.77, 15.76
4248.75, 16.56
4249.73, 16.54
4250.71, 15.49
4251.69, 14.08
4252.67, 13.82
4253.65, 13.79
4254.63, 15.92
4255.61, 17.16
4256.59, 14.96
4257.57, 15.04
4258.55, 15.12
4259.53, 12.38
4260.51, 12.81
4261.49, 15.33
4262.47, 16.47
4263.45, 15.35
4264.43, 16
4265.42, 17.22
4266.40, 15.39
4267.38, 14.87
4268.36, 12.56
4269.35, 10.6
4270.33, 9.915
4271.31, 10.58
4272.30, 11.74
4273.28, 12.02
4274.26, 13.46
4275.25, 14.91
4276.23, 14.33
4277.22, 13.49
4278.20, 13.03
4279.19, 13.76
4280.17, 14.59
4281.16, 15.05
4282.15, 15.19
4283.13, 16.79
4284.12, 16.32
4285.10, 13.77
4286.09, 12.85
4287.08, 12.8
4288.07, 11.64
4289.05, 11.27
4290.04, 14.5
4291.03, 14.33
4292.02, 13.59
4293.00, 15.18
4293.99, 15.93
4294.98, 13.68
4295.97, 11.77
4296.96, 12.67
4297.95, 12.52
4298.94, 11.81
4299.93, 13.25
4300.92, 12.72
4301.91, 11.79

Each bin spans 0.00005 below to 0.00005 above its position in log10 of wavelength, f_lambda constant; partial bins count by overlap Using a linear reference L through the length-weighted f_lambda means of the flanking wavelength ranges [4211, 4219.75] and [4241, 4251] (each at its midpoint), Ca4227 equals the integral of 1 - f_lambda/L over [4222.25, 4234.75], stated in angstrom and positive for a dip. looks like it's 1.33 angstrom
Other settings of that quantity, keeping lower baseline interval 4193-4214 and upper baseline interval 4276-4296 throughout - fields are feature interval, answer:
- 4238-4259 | -1.6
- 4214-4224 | 0.0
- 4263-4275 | 0.8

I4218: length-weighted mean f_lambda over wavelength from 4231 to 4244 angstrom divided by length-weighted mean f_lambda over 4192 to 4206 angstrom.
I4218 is 1.02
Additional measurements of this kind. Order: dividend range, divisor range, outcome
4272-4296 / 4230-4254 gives 0.89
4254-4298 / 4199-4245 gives 0.93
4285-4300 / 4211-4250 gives 0.86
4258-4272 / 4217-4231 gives 0.96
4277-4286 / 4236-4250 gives 0.92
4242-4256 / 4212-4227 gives 1.14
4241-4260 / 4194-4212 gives 1.01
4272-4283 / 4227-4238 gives 0.91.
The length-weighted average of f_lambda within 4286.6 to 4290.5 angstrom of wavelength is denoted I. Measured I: 12.5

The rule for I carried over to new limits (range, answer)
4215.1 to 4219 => 17.2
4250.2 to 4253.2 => 14.4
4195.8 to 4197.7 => 17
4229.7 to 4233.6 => 16.5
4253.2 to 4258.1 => 15.4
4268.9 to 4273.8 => 11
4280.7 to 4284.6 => 15.8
